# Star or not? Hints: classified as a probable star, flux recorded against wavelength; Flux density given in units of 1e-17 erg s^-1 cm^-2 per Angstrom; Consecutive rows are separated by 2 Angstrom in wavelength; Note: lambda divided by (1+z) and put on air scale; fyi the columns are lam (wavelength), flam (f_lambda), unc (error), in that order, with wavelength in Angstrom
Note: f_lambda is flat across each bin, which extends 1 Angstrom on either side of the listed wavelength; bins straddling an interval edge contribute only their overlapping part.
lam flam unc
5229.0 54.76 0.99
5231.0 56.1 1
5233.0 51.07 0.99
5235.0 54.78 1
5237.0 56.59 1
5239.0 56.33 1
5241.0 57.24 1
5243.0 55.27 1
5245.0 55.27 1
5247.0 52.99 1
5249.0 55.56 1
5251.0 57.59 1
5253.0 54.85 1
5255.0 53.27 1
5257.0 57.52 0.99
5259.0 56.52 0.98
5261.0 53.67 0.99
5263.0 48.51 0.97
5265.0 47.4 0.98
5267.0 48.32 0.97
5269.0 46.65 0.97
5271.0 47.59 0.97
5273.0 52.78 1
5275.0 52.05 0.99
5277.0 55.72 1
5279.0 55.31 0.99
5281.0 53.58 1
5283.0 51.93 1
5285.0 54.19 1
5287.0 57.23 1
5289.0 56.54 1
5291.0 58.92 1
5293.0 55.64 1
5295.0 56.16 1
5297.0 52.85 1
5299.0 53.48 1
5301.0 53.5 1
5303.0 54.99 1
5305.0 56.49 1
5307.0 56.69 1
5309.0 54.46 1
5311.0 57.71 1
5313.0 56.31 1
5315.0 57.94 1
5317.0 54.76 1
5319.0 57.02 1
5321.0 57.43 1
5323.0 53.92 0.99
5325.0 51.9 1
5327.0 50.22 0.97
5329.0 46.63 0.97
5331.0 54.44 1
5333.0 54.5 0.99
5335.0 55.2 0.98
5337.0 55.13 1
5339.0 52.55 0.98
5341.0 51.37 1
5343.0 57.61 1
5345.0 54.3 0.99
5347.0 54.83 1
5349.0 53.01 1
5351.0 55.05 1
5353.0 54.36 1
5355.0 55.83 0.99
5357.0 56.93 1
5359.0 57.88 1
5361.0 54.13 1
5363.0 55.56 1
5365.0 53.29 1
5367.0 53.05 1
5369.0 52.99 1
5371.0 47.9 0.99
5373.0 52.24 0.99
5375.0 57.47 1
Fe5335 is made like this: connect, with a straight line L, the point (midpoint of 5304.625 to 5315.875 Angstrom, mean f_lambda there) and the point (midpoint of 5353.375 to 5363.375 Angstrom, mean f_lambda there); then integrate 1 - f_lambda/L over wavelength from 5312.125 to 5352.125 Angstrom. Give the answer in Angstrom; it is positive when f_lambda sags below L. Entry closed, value 1.5 Angstrom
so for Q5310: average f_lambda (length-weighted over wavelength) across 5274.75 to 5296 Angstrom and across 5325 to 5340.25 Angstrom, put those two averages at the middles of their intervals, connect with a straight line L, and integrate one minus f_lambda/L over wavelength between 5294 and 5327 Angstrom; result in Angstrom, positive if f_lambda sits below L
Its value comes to -0.82 Angstrom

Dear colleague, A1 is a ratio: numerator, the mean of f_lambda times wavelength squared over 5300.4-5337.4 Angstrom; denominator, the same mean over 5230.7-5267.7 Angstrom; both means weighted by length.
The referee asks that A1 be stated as 1.04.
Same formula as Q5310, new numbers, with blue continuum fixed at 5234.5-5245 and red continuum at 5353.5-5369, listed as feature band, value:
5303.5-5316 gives -0.2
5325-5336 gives 0.6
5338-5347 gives 0.2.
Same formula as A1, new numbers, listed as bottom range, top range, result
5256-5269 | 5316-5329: 1.06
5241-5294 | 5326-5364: 1.04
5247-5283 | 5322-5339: 1.02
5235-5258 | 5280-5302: 1.00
